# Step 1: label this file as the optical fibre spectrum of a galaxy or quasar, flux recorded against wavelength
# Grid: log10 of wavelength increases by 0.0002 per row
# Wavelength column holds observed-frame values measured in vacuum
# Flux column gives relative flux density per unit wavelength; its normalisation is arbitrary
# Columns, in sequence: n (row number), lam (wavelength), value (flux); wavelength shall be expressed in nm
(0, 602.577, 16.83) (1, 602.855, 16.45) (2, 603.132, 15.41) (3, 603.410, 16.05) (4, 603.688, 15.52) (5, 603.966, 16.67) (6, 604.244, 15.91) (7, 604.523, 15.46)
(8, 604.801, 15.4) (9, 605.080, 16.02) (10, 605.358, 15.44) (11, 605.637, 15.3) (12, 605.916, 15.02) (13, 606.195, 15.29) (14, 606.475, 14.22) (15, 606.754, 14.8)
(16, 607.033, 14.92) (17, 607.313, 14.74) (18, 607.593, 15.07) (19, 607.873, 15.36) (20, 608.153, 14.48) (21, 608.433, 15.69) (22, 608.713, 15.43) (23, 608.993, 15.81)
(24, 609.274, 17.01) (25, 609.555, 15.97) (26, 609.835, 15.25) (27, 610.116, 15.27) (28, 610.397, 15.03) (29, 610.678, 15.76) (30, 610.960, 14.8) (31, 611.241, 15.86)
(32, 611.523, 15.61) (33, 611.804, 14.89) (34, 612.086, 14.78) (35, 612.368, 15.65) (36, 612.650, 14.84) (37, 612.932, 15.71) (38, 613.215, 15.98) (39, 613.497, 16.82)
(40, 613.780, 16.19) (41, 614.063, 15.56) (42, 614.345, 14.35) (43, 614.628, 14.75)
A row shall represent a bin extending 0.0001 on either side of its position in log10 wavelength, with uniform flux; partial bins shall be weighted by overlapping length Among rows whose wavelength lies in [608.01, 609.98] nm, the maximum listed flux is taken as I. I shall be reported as 17.01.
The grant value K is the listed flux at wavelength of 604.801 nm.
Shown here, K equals 15.4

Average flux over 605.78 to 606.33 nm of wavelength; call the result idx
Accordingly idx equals 15.2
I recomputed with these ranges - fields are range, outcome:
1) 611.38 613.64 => 16.82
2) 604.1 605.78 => 16.02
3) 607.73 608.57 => 15.69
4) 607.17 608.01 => 15.36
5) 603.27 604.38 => 16.67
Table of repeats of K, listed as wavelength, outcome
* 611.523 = 15.61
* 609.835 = 15.25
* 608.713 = 15.43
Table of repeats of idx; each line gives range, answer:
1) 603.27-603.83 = 15.8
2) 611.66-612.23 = 14.9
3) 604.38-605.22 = 15.6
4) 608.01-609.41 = 15.7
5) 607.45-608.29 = 15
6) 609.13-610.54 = 15.7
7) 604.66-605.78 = 15.5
